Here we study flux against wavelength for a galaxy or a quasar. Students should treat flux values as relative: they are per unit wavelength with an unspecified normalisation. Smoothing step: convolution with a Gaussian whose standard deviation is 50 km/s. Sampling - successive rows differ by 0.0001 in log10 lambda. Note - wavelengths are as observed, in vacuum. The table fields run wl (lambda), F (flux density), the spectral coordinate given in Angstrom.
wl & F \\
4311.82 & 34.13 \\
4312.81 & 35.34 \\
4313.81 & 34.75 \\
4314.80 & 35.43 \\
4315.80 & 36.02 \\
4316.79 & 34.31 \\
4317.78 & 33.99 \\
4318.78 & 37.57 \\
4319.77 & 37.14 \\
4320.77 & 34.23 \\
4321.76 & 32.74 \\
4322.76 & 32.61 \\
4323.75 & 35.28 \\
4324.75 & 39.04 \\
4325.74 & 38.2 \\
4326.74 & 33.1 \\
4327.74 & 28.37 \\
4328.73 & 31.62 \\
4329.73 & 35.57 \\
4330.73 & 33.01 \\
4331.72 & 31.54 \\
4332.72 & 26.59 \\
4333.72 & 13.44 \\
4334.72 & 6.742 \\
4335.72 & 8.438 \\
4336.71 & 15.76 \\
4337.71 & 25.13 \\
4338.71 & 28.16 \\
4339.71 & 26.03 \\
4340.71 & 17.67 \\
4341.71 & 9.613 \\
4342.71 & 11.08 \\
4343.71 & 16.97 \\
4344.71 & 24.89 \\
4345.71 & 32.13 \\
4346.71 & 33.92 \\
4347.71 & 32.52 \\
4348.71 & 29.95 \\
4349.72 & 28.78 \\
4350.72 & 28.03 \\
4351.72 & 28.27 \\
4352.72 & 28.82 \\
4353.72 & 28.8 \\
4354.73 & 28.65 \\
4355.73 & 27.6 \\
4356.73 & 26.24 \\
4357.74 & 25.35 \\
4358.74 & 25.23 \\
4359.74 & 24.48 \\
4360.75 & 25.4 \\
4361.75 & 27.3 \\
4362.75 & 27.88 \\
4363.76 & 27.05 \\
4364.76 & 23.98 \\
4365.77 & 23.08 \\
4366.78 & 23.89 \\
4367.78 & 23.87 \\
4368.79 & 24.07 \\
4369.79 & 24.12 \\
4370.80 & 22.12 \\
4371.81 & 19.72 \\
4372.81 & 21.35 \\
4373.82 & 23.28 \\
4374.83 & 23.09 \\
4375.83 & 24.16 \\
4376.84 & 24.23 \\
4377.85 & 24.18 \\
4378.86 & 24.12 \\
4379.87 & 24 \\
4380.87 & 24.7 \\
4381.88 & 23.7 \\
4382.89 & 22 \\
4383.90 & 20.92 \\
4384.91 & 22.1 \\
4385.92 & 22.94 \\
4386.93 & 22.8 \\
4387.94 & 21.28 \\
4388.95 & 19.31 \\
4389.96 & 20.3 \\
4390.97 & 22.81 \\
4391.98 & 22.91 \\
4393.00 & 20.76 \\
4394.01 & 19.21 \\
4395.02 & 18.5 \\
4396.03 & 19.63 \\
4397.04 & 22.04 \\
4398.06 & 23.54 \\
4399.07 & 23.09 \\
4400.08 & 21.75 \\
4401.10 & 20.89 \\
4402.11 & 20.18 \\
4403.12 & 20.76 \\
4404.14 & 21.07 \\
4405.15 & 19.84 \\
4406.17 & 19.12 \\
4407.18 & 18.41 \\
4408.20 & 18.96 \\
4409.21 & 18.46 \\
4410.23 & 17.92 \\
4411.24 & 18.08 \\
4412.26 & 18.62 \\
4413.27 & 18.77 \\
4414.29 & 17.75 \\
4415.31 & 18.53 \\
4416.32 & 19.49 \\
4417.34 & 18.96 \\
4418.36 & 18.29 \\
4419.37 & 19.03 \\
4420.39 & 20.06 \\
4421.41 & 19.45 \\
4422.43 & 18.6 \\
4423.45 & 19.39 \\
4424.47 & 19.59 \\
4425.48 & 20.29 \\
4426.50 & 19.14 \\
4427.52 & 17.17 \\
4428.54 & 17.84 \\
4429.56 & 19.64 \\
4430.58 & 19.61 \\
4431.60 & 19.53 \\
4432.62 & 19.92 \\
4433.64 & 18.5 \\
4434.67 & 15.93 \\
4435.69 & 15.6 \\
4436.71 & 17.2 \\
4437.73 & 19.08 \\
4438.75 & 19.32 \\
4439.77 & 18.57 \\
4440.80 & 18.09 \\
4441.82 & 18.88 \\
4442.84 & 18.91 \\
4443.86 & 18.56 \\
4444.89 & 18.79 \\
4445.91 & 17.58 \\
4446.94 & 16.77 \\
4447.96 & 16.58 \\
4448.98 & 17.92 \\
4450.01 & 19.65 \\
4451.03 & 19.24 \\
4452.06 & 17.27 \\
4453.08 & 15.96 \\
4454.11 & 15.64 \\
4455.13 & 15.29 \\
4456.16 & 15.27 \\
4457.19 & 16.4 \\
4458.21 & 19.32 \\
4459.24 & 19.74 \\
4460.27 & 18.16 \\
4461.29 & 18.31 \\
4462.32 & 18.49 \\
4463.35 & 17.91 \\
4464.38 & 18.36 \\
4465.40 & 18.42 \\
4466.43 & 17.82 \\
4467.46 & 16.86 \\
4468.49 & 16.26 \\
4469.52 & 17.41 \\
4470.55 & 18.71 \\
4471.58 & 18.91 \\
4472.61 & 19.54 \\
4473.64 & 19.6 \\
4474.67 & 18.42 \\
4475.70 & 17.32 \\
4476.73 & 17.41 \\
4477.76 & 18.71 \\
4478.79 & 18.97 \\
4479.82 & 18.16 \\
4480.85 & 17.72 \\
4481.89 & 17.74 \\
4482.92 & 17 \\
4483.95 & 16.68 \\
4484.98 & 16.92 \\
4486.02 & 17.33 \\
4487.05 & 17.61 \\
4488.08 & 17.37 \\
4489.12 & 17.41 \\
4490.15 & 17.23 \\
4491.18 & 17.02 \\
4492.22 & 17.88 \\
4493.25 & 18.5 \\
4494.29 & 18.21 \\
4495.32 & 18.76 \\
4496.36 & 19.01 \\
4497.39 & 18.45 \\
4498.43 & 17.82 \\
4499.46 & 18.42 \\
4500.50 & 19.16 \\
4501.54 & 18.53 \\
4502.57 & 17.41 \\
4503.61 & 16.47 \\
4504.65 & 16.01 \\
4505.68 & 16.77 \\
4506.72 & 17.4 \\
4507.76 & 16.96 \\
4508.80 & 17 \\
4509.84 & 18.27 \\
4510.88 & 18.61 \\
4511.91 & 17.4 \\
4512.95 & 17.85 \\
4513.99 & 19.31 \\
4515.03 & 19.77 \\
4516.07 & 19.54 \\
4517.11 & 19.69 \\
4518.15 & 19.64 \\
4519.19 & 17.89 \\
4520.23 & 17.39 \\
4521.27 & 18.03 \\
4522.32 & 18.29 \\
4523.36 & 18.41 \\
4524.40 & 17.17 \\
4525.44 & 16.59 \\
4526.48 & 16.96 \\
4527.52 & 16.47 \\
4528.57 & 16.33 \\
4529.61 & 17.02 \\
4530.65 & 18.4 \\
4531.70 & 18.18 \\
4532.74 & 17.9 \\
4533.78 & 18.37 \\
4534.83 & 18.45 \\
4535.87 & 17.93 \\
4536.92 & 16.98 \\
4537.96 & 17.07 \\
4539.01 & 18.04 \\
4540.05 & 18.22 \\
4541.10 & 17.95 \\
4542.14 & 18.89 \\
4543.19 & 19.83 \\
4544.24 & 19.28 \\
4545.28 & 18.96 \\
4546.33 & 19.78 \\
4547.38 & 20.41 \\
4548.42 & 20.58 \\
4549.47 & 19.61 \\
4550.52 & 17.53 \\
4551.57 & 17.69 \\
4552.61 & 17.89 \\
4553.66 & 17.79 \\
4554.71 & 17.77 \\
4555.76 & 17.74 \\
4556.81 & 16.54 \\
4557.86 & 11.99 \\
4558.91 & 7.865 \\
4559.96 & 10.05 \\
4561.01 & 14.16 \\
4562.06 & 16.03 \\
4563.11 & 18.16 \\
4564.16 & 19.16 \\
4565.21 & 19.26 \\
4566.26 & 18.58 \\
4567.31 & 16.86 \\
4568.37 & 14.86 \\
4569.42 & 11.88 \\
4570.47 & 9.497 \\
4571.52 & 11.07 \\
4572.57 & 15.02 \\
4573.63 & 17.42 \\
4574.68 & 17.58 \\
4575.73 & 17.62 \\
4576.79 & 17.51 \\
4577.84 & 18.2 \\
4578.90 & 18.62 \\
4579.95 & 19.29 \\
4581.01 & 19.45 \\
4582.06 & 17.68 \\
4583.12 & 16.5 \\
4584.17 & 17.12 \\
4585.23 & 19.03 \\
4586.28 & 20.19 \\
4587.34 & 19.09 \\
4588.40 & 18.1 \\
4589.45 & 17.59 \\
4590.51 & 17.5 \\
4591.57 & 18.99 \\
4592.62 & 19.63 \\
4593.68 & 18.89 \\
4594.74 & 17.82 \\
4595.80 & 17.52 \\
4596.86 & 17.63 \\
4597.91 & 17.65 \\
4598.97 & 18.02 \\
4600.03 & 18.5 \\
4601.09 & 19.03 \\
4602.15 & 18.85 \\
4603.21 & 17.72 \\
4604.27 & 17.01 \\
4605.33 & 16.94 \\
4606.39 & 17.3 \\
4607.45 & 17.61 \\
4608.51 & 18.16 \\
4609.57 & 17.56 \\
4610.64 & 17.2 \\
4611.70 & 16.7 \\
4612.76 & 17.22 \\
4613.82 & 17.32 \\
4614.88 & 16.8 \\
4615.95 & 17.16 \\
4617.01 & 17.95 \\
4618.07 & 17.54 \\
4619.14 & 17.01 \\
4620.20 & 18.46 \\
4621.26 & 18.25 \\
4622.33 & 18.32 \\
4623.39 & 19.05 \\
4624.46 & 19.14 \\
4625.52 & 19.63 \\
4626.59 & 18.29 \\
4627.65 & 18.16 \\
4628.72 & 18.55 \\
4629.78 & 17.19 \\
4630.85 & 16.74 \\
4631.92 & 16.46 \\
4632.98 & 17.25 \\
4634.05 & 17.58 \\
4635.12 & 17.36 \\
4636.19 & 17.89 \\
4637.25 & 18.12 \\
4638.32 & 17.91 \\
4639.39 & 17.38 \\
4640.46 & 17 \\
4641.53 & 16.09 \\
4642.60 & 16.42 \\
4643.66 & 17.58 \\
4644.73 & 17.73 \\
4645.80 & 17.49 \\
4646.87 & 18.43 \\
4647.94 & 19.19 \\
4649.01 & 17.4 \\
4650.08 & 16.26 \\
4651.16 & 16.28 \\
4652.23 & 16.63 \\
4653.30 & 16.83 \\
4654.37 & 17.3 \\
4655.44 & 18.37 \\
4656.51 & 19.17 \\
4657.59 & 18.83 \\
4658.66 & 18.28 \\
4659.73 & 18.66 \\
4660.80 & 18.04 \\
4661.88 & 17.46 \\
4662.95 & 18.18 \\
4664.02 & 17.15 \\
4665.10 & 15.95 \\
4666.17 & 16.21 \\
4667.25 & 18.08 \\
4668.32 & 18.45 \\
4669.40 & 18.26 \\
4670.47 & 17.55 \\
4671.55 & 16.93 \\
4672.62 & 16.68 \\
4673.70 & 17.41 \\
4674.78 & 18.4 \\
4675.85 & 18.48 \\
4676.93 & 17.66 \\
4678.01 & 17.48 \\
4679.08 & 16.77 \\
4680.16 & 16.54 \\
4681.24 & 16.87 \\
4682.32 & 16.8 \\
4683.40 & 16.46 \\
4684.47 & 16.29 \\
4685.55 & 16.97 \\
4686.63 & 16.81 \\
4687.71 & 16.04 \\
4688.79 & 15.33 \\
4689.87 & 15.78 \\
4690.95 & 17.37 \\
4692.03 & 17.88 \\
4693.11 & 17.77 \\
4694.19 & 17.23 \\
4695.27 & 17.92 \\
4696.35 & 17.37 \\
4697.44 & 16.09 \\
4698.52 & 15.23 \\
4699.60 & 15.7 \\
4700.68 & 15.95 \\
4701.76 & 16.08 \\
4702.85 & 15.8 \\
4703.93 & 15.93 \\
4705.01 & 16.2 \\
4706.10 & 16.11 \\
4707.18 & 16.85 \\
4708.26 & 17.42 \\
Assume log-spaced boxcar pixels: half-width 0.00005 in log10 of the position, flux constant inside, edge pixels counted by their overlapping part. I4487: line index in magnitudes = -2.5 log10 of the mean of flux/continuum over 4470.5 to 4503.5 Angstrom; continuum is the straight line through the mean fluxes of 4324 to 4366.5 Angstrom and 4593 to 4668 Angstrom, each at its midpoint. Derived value 0.21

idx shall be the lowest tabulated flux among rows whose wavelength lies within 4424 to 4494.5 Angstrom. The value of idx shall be 15.27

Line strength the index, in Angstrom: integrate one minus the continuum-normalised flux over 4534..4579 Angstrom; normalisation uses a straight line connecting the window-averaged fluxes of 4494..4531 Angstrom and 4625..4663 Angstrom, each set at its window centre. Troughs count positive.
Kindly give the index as 2.4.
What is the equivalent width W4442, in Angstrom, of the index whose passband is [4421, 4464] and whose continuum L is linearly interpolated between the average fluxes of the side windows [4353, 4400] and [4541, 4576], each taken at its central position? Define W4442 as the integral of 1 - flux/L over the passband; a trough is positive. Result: 5.8 Angstrom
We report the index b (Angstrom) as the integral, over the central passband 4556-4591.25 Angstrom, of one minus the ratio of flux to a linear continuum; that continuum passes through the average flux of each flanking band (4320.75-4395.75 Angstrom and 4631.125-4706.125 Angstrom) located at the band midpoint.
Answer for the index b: 5.6 Angstrom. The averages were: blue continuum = 24.8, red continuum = 17.2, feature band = 16.4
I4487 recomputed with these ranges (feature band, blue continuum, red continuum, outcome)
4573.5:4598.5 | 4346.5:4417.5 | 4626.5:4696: 0.04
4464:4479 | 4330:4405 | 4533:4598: 0.11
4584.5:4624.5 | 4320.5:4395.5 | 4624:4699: 0.05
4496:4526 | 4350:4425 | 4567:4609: 0.07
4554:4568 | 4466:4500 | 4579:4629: 0.15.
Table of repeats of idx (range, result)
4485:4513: 16.01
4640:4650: 16.09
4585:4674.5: 15.95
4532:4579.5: 7.865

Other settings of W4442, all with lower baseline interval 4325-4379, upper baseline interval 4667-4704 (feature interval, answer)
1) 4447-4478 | 6.3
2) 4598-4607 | 0.5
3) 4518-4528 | 1.6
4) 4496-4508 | 2.1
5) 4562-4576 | 2.7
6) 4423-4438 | 3.0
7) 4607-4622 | 0.9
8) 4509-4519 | 1.1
